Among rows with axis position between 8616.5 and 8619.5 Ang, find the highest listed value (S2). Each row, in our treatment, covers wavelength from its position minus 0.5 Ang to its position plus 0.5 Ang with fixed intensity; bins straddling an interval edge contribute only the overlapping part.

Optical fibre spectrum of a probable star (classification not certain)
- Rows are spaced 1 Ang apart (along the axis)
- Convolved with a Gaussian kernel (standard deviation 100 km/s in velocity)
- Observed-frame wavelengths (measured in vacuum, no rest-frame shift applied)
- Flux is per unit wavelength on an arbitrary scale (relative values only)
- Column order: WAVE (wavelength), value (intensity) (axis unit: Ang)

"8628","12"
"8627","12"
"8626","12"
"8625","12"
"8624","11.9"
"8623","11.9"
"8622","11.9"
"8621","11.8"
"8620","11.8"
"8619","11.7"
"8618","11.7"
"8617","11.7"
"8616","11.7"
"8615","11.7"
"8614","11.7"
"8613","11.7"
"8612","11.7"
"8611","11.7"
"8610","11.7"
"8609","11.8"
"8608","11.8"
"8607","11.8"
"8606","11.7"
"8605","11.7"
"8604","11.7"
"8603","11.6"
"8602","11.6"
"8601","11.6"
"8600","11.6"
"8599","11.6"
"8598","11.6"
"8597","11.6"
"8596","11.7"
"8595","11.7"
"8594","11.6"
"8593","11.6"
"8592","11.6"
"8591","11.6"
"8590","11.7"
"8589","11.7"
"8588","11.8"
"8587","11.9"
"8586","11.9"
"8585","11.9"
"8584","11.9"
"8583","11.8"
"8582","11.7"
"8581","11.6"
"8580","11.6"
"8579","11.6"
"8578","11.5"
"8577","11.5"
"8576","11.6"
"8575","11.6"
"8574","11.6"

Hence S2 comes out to 11.7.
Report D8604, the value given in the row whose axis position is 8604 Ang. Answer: 11.7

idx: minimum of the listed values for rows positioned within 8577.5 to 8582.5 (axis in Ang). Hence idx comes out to 11.5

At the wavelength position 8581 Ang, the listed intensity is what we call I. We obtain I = 11.6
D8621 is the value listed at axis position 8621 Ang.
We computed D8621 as 11.8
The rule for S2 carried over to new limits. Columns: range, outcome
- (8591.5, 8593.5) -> 11.6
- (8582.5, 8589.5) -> 11.9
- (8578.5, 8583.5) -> 11.8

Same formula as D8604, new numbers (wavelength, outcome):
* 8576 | 11.6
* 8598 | 11.6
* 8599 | 11.6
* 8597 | 11.6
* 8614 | 11.7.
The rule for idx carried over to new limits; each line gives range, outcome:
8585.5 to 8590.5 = 11.7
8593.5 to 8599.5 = 11.6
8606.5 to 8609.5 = 11.8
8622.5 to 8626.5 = 11.9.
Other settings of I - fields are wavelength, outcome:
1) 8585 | 11.9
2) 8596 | 11.7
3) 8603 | 11.6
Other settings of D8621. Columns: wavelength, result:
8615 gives 11.7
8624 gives 11.9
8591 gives 11.6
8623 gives 11.9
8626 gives 12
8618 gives 11.7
